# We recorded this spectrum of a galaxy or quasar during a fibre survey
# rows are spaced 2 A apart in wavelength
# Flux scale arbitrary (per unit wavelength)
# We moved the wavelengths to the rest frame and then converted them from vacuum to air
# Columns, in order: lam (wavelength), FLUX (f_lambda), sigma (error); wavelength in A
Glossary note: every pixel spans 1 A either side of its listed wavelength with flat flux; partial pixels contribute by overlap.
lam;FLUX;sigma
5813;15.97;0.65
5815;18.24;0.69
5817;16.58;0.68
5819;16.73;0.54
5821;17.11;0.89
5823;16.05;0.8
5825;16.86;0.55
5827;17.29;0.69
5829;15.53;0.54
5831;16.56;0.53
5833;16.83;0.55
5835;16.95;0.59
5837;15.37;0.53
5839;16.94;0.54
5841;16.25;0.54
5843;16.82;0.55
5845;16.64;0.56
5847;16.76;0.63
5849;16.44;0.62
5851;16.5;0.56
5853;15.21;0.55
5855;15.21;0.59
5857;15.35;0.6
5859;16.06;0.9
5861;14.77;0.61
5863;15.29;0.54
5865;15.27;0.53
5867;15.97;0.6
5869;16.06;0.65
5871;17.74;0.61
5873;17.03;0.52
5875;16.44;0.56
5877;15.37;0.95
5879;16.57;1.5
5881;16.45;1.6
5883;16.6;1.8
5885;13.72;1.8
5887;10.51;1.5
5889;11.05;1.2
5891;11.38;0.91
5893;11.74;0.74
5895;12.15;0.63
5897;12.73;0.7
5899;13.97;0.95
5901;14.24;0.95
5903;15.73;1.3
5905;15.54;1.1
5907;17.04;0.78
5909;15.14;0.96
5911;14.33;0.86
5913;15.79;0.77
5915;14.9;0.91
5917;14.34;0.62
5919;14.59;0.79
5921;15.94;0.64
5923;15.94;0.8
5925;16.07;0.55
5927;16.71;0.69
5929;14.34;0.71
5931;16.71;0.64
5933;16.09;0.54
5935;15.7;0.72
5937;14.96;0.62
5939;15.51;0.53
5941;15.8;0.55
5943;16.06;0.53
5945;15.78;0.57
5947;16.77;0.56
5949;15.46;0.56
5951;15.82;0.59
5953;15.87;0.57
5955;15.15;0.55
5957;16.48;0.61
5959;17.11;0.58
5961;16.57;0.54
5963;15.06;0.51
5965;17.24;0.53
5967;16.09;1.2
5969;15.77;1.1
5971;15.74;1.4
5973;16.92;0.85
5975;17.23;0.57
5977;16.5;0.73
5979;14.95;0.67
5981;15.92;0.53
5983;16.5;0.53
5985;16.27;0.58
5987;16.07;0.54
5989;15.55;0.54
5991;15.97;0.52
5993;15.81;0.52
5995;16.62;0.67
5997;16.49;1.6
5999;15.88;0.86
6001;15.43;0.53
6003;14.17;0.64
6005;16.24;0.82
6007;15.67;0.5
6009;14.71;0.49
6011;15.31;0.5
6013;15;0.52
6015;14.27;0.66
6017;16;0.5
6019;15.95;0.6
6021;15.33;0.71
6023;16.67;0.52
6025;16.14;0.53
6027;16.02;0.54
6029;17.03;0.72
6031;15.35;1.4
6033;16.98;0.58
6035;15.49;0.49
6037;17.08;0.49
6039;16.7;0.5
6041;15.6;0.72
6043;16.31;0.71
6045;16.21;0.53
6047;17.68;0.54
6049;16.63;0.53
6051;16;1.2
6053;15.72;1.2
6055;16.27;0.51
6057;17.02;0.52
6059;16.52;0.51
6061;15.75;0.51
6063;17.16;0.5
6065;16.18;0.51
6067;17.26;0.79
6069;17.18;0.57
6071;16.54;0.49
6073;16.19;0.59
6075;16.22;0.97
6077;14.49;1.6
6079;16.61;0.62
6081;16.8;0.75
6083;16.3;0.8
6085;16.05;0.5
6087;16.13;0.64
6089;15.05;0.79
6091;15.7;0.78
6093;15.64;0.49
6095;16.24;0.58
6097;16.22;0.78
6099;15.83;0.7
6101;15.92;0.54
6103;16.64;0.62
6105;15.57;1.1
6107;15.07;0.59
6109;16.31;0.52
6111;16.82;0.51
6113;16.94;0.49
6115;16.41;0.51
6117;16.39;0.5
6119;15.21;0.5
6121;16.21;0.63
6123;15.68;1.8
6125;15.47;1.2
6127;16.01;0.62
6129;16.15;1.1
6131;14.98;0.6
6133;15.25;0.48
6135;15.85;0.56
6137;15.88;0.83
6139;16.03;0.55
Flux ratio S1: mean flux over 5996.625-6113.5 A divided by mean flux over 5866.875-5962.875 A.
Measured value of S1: 1.1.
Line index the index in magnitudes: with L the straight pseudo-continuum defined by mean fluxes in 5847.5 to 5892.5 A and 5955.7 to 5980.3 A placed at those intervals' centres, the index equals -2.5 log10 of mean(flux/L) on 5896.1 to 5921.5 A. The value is 0.050 mag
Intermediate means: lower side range 15.2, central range 14.9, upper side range 16.3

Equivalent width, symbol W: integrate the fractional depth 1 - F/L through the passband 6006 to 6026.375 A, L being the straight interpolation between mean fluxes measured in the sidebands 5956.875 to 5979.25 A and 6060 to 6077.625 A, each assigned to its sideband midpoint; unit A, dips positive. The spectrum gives 1.0 A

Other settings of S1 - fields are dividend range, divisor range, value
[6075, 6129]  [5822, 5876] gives 0.99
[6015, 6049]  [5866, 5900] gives 1.12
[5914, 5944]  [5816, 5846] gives 0.94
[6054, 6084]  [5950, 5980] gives 1.02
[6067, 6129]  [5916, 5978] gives 1.01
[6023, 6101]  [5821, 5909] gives 1.05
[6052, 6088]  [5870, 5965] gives 1.07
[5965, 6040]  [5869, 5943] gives 1.06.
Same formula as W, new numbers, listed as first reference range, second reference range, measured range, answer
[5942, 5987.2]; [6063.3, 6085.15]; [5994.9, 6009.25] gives 0.52 A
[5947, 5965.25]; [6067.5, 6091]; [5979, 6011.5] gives 0.66 A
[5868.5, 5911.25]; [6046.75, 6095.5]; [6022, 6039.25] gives -0.51 A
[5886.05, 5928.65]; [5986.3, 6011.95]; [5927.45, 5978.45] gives -3.57 A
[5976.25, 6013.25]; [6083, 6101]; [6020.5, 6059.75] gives -1.33 A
